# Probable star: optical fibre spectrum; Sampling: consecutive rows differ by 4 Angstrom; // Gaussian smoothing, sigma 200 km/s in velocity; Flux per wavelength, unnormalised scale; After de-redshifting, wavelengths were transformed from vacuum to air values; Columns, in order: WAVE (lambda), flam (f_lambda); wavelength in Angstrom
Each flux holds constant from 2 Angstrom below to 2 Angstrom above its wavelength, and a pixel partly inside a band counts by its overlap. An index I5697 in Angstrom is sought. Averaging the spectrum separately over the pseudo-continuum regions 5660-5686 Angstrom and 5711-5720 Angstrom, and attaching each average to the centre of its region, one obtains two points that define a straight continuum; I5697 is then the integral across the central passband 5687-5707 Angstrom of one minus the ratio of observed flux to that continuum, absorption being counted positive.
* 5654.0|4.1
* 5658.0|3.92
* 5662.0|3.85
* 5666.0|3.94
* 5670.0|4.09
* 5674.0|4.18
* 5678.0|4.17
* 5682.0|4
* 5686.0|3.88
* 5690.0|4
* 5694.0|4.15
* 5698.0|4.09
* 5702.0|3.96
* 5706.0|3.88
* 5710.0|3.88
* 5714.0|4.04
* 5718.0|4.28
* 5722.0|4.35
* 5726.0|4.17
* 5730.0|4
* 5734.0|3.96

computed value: 0.33 Angstrom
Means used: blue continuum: 4.03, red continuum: 4.13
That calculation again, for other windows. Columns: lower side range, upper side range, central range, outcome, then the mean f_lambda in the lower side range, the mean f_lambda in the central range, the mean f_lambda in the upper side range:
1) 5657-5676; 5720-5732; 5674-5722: 0.5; 4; 4.05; 4.17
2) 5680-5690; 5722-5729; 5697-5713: 0.5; 3.95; 3.95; 4.2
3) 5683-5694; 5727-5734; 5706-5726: -0.6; 3.98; 4.12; 4.01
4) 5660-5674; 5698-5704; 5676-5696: -0.2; 3.99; 4.04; 4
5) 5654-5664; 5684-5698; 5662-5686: -0.4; 3.93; 4.04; 4.02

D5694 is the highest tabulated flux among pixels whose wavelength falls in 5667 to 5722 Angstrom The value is 4.35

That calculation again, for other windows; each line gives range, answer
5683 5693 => 4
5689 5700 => 4.15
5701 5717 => 4.04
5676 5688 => 4.17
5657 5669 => 3.94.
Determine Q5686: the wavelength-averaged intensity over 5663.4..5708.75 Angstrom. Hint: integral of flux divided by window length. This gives 4.03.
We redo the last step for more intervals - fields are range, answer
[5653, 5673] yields 3.98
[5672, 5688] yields 4.06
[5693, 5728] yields 4.09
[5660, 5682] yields 4.04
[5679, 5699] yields 4.03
